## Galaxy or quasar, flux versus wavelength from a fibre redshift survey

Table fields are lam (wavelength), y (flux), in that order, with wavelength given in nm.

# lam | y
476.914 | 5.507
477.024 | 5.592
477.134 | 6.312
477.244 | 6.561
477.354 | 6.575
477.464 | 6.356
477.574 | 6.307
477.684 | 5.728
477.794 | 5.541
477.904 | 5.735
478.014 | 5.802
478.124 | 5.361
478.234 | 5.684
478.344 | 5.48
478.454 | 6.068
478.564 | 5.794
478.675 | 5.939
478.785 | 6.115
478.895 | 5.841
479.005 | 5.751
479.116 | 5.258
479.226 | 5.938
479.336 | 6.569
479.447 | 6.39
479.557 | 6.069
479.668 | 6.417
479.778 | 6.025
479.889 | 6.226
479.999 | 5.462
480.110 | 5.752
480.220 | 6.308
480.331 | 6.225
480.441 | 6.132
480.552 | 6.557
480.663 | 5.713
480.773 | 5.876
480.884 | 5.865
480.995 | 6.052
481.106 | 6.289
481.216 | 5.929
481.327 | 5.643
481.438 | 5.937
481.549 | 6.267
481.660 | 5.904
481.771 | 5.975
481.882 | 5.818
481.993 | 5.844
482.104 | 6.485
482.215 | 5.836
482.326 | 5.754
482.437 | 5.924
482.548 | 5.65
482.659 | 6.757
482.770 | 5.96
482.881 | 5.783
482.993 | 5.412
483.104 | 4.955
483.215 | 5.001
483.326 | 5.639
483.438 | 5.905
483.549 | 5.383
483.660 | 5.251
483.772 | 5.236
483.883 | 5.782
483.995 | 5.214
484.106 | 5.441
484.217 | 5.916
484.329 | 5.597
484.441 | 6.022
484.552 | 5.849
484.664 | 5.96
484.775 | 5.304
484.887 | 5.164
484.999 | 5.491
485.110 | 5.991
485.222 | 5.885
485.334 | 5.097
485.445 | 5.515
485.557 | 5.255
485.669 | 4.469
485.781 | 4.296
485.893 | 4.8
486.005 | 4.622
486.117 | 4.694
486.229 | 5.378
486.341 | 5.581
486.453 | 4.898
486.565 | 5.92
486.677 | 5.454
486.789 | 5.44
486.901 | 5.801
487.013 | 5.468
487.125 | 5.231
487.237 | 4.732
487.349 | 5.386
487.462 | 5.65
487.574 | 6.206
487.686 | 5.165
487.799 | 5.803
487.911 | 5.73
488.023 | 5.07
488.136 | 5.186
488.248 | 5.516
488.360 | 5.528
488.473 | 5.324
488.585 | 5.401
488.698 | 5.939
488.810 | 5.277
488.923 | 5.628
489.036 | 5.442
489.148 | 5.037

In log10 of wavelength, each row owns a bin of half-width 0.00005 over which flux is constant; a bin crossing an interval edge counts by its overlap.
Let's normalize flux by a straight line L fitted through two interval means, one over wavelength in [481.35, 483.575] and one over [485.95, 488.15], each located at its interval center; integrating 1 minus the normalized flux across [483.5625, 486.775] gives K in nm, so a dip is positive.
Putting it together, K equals 0.112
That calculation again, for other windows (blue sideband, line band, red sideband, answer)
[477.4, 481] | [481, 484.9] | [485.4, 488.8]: -0.07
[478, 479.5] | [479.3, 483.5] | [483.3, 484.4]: -0.19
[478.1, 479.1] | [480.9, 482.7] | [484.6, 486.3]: -0.16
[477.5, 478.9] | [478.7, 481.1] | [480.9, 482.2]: -0.05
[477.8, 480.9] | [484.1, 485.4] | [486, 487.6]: -0.03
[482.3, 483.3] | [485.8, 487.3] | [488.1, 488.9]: 0.09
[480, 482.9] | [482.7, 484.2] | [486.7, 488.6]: 0.09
